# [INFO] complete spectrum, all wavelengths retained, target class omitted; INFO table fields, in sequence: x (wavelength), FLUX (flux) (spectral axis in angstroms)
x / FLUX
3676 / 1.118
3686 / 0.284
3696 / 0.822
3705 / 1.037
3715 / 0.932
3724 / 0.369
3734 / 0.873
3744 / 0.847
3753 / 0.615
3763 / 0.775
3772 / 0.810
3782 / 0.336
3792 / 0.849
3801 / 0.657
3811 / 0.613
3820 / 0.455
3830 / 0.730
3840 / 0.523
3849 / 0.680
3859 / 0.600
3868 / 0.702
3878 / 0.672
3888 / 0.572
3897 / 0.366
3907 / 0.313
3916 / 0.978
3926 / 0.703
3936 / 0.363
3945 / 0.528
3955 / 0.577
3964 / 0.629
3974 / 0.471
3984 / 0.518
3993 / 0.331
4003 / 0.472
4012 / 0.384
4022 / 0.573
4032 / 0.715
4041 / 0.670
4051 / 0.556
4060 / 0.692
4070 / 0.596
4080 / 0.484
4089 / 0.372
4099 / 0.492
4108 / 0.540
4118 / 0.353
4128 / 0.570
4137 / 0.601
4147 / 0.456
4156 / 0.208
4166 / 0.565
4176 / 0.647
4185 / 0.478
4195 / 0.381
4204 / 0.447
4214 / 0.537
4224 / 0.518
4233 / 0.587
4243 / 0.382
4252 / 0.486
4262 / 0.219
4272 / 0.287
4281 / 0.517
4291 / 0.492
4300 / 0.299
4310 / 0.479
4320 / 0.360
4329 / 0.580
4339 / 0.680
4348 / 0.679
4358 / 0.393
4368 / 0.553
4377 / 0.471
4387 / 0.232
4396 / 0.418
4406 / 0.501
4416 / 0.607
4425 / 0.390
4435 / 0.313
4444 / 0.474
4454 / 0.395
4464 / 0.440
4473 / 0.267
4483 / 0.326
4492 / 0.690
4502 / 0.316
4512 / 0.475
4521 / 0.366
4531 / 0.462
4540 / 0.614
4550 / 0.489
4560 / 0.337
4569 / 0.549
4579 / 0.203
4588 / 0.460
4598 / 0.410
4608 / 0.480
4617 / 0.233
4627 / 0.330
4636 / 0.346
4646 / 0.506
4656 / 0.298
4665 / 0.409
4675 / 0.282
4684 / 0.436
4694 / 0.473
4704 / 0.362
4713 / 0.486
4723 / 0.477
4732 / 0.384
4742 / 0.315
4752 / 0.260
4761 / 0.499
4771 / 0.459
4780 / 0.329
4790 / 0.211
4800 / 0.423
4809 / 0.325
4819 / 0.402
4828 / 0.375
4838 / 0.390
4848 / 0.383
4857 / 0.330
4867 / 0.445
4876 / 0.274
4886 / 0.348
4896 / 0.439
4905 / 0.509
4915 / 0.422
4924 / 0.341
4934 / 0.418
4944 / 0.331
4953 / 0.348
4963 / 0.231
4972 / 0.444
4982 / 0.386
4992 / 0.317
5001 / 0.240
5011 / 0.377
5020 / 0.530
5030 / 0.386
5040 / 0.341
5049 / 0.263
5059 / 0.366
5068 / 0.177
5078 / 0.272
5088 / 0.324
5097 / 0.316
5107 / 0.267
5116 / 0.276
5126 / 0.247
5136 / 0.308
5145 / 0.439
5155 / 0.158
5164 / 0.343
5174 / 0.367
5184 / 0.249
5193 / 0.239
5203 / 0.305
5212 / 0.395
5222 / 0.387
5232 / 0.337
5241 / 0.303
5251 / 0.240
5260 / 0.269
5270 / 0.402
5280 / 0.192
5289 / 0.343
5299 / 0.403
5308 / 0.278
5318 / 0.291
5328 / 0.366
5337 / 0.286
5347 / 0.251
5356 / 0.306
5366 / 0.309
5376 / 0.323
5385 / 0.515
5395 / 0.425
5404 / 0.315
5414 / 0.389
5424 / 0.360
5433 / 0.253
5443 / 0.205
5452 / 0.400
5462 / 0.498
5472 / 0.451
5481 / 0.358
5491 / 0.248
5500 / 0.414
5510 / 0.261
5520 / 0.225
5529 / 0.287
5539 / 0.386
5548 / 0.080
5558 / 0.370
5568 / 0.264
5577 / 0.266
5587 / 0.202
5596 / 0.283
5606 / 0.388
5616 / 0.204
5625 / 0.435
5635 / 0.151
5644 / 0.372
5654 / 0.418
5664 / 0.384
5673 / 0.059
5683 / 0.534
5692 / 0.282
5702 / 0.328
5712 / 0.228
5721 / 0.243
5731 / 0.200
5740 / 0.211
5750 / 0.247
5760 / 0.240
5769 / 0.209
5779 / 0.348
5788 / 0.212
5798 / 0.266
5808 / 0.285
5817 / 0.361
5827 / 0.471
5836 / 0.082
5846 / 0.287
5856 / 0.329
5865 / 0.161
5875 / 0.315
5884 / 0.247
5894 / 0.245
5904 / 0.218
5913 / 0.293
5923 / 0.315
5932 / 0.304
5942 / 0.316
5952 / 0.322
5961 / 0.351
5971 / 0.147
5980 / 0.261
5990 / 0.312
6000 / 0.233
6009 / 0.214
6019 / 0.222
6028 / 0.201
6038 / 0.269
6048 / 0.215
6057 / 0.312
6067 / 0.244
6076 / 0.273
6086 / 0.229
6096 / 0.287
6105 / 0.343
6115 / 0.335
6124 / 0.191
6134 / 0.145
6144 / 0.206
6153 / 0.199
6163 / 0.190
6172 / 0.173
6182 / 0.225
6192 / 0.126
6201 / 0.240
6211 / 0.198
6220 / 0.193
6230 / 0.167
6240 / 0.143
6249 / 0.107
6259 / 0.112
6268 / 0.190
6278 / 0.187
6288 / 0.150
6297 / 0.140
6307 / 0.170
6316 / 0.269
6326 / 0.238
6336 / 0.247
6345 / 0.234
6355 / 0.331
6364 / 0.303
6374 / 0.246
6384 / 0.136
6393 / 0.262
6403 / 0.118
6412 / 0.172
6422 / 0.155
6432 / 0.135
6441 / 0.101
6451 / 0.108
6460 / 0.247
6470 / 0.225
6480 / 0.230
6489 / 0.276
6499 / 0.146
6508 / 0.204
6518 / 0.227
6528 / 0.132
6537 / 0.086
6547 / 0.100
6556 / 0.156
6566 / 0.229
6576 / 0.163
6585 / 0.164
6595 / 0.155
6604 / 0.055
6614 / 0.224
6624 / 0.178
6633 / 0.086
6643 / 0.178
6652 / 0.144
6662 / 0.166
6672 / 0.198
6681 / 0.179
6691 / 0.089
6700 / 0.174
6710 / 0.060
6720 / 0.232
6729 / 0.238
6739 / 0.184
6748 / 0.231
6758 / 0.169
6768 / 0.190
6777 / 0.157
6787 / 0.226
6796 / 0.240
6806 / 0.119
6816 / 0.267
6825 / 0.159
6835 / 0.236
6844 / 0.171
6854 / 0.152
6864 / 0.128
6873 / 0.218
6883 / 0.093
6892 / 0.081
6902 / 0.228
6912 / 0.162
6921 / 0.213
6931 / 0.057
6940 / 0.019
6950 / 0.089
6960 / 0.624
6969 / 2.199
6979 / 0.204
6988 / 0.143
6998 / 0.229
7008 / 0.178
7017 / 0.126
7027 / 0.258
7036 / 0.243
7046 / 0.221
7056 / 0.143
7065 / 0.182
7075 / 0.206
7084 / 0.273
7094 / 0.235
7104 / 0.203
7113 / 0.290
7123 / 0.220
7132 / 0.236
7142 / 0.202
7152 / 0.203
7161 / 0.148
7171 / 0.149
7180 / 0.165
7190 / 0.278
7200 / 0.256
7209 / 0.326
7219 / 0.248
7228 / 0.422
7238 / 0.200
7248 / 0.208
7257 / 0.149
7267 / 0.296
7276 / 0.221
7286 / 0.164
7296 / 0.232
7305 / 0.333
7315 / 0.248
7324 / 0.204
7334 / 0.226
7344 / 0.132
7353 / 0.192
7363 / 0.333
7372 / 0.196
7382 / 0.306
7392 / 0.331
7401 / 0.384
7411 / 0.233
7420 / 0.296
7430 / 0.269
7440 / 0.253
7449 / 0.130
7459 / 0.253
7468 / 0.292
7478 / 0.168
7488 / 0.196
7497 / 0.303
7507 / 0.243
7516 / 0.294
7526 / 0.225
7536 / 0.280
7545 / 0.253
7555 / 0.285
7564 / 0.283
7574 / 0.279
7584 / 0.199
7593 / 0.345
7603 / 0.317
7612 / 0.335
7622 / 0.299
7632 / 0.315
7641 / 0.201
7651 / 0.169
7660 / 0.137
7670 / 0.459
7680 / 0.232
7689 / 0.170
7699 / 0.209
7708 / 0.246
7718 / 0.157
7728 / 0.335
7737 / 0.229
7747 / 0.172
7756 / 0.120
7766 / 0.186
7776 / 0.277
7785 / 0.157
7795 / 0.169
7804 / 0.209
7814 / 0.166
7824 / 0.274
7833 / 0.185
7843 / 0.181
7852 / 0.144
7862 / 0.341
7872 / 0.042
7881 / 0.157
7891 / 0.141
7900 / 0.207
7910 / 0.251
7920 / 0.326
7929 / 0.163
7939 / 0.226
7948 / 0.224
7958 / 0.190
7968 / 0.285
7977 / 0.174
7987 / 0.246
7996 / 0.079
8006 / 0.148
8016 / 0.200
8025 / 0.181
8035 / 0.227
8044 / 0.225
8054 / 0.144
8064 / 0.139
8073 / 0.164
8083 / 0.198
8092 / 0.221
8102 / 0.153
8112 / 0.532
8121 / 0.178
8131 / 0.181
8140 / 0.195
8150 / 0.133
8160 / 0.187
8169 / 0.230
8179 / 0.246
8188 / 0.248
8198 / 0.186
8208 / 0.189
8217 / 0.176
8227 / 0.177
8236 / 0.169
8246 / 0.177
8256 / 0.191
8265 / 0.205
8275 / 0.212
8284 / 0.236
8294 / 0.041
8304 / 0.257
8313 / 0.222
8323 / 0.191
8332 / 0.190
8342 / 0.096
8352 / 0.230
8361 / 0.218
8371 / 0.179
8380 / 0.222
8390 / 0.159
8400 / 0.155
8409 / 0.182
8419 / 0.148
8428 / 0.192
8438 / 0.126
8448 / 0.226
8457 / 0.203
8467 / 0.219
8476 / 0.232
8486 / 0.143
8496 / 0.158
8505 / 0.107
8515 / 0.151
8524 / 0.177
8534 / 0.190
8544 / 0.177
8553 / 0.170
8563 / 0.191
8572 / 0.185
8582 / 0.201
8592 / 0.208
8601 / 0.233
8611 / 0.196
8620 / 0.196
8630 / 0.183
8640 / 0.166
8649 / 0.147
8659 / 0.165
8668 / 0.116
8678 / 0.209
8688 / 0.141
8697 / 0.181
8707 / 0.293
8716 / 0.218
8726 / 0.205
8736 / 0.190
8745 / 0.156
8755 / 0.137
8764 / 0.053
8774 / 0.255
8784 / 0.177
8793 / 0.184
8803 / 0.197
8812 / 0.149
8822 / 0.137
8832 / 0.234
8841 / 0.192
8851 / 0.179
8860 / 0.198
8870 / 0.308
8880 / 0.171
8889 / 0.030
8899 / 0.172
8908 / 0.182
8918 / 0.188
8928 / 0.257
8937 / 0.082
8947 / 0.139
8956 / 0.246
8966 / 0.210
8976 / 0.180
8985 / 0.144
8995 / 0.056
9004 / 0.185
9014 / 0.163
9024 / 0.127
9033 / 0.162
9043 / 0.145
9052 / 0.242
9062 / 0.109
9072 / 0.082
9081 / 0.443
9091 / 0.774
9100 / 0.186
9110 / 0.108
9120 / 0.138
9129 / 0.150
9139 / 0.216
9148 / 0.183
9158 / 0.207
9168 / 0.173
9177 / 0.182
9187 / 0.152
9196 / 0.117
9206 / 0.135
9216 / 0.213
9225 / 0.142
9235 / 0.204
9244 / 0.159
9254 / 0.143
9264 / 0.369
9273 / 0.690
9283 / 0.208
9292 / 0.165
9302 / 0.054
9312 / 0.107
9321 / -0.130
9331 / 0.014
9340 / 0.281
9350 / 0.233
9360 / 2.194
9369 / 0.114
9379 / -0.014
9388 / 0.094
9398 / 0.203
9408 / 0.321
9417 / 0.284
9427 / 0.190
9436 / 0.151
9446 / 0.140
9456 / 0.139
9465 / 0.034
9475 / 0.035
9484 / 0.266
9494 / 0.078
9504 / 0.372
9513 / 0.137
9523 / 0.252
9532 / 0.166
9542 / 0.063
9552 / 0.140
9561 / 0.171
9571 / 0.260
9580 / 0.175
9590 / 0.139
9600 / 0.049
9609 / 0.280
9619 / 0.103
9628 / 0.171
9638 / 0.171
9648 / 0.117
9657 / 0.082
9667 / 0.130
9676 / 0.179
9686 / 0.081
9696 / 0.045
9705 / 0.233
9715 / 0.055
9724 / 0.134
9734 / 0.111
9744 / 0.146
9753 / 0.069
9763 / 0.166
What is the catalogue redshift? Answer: 0.869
